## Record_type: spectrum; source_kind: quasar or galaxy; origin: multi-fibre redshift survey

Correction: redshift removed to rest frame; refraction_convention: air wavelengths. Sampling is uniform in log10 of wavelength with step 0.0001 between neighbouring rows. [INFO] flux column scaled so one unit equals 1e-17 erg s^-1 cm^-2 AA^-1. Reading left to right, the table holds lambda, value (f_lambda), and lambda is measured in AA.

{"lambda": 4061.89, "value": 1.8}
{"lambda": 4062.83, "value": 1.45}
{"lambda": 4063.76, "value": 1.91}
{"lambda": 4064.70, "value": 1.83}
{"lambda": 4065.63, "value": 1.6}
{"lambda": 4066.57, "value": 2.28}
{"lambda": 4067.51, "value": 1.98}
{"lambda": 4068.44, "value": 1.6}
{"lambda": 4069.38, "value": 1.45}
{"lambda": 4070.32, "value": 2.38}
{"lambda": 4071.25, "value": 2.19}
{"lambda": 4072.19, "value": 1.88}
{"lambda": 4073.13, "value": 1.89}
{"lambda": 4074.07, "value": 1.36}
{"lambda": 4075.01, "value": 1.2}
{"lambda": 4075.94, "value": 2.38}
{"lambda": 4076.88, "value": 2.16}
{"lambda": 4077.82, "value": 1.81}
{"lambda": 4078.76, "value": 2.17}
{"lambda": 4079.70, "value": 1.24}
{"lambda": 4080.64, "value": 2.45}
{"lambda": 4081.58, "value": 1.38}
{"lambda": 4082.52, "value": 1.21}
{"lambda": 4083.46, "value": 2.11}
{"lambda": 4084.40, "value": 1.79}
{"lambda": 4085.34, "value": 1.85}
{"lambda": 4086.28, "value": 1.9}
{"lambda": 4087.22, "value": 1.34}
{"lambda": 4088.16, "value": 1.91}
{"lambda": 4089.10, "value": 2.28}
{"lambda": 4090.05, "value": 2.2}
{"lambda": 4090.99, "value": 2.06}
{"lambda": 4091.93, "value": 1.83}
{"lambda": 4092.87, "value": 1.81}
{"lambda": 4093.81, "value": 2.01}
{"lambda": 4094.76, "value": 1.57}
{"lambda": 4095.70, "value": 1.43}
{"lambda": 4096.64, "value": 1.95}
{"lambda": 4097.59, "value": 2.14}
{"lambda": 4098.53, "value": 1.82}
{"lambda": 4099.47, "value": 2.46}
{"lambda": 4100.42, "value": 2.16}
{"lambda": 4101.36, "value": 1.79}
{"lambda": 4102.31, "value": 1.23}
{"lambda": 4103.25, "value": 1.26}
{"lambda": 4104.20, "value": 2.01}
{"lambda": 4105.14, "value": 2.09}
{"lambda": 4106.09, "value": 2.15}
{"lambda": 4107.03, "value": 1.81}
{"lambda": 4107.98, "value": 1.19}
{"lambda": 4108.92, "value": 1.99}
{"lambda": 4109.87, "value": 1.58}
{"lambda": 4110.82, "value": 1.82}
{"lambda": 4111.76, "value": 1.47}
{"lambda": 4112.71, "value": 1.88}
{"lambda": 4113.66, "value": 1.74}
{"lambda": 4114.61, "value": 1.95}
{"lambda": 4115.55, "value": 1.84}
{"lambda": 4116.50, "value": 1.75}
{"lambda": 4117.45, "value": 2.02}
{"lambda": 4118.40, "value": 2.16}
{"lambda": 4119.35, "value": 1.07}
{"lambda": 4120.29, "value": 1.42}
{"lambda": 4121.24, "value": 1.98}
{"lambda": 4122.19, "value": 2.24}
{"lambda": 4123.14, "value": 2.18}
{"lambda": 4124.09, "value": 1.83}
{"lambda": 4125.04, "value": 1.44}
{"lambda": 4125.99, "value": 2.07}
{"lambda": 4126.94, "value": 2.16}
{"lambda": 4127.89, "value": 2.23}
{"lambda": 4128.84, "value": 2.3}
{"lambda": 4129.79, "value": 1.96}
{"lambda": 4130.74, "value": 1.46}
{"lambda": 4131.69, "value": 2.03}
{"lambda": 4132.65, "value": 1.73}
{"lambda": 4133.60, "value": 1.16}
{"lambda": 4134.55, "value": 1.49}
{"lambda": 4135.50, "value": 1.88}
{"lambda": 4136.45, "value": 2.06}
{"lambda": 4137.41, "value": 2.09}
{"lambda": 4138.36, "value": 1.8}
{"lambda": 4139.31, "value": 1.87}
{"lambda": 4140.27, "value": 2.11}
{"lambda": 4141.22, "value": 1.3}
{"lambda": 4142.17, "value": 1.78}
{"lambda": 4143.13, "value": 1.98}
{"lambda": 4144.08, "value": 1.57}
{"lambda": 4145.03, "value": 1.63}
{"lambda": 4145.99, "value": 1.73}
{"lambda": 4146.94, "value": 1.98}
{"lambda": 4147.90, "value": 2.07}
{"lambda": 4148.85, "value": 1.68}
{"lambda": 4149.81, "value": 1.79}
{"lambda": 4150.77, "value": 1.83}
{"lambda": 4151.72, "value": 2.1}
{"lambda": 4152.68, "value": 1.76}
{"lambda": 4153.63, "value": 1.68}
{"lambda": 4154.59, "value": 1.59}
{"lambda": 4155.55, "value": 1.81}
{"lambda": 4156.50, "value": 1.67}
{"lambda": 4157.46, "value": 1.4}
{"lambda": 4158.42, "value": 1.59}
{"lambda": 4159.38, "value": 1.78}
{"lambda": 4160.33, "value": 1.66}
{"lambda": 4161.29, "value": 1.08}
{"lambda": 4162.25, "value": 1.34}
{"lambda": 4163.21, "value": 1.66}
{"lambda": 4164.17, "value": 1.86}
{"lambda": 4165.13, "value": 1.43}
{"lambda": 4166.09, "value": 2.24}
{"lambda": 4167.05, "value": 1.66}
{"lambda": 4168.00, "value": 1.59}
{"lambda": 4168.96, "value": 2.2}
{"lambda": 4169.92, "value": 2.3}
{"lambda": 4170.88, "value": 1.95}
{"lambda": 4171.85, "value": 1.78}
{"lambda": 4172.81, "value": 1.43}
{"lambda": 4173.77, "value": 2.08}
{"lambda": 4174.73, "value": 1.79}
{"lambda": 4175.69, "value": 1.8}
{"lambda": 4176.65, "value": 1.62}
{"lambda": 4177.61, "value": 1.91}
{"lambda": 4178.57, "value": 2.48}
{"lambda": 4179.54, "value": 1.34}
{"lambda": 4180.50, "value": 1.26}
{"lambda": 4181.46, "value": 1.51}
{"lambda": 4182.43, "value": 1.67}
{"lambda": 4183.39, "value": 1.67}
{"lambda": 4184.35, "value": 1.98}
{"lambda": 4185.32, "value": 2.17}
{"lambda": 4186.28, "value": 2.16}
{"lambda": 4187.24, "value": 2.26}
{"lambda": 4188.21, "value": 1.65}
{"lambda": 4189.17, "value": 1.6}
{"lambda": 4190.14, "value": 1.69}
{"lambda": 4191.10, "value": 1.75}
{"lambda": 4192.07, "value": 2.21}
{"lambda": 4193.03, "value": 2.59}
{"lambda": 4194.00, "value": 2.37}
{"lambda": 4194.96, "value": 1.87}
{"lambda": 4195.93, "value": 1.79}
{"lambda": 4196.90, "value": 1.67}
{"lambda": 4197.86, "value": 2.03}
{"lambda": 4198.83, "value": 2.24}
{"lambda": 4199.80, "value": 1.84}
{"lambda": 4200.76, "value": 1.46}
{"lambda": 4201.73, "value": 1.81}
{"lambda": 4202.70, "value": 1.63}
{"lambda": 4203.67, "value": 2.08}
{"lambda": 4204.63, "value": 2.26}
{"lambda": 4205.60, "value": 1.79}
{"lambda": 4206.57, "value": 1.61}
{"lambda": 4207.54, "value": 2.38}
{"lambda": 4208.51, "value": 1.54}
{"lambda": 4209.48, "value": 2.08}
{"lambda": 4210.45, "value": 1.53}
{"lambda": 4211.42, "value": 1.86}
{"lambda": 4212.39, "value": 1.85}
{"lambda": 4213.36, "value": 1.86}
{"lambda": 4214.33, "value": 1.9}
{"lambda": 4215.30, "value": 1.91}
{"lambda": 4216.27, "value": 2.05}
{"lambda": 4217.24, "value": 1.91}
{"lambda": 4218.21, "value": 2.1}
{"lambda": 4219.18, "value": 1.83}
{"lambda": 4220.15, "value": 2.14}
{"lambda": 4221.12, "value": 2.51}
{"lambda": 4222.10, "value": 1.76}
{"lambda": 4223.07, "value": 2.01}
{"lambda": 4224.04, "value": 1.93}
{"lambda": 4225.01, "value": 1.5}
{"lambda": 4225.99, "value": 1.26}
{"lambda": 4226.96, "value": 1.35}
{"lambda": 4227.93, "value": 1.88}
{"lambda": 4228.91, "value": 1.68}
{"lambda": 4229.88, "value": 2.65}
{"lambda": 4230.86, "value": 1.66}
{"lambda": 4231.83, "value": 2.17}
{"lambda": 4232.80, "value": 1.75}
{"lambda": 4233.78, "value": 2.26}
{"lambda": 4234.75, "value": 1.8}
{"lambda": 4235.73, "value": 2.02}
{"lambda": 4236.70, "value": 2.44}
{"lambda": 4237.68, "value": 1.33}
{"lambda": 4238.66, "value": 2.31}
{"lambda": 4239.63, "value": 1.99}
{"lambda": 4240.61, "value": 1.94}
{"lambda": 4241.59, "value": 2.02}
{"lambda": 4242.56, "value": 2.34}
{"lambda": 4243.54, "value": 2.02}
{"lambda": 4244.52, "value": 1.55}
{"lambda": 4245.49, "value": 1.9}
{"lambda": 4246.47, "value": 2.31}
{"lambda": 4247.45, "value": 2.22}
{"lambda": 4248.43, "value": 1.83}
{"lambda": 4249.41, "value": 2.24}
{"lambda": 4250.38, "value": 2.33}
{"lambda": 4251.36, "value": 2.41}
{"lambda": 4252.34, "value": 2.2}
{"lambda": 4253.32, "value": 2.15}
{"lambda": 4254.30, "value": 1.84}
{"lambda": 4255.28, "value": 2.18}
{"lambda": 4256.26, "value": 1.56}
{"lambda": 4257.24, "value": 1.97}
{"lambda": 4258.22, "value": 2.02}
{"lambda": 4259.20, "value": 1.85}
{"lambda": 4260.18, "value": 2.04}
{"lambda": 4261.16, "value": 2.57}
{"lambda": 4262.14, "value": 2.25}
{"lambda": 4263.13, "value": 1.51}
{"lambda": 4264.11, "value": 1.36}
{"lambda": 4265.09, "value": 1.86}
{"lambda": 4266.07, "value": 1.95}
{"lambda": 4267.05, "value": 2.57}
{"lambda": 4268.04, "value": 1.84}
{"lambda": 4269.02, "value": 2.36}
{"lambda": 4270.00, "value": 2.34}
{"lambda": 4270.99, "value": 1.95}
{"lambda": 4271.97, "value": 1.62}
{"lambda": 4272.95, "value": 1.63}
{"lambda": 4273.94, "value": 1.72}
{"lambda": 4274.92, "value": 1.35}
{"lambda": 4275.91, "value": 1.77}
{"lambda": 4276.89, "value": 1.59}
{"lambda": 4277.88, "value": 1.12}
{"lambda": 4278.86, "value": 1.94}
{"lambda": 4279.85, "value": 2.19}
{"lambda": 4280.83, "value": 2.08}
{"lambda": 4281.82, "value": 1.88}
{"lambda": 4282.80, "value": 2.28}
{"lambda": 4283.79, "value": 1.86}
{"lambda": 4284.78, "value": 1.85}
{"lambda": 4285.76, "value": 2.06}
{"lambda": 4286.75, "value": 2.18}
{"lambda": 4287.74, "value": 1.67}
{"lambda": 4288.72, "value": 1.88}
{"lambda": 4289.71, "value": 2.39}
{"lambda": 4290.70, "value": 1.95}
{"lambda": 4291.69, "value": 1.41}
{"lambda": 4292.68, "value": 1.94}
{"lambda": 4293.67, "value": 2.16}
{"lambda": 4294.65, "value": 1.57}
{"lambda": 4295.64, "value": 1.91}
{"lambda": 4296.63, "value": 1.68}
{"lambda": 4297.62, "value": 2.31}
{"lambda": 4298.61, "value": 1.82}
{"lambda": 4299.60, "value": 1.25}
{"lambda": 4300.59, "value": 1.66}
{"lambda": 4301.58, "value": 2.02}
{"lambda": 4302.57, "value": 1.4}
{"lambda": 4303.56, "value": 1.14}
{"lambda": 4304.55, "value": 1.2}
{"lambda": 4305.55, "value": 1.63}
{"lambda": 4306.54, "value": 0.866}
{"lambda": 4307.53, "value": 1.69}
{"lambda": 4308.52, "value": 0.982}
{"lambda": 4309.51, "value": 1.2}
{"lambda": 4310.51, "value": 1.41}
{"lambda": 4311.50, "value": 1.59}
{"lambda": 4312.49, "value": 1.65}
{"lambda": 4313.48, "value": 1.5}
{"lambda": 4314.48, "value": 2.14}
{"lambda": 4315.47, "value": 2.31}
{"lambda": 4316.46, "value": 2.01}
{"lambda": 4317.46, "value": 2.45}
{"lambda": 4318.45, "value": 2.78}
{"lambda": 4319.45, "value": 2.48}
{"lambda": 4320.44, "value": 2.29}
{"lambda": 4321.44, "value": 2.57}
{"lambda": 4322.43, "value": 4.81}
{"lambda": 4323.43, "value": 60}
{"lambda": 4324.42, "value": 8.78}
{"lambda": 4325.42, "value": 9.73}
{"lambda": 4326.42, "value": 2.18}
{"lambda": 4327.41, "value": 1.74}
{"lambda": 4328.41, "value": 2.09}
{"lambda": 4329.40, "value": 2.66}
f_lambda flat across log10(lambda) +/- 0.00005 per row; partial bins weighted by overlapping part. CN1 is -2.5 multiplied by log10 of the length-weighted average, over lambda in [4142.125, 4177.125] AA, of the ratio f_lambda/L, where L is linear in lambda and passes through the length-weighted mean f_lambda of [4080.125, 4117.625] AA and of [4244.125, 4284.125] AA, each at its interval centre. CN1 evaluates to 0.07 mag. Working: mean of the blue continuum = 1.83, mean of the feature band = 1.75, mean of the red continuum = 1.96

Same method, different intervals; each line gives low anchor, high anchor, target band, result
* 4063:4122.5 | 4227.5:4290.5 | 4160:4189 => 0.07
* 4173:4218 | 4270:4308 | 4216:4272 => -0.10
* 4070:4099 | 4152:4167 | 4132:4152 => -0.06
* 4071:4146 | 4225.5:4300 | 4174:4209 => 0.01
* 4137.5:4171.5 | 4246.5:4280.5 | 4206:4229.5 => 0.01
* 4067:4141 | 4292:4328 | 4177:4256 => 0.46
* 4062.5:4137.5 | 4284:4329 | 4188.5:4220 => 0.37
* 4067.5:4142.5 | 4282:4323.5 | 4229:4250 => 0.19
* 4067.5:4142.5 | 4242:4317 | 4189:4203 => -0.04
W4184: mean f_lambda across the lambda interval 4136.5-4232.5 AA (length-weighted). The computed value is 1.84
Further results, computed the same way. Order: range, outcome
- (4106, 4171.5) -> 1.79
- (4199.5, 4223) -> 1.91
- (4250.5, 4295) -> 1.93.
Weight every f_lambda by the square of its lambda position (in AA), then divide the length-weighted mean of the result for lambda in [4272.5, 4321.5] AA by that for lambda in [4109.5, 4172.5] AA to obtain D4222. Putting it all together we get 1.08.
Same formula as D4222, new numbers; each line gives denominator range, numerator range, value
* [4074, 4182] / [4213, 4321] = 1.13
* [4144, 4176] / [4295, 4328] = 2.51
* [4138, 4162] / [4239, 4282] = 1.20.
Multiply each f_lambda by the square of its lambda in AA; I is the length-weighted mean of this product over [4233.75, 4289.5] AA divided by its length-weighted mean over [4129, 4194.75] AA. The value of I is 1.1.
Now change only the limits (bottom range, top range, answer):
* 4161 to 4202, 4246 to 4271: 1.17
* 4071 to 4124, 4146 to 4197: 1.02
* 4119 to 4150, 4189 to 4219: 1.08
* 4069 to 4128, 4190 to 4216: 1.09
